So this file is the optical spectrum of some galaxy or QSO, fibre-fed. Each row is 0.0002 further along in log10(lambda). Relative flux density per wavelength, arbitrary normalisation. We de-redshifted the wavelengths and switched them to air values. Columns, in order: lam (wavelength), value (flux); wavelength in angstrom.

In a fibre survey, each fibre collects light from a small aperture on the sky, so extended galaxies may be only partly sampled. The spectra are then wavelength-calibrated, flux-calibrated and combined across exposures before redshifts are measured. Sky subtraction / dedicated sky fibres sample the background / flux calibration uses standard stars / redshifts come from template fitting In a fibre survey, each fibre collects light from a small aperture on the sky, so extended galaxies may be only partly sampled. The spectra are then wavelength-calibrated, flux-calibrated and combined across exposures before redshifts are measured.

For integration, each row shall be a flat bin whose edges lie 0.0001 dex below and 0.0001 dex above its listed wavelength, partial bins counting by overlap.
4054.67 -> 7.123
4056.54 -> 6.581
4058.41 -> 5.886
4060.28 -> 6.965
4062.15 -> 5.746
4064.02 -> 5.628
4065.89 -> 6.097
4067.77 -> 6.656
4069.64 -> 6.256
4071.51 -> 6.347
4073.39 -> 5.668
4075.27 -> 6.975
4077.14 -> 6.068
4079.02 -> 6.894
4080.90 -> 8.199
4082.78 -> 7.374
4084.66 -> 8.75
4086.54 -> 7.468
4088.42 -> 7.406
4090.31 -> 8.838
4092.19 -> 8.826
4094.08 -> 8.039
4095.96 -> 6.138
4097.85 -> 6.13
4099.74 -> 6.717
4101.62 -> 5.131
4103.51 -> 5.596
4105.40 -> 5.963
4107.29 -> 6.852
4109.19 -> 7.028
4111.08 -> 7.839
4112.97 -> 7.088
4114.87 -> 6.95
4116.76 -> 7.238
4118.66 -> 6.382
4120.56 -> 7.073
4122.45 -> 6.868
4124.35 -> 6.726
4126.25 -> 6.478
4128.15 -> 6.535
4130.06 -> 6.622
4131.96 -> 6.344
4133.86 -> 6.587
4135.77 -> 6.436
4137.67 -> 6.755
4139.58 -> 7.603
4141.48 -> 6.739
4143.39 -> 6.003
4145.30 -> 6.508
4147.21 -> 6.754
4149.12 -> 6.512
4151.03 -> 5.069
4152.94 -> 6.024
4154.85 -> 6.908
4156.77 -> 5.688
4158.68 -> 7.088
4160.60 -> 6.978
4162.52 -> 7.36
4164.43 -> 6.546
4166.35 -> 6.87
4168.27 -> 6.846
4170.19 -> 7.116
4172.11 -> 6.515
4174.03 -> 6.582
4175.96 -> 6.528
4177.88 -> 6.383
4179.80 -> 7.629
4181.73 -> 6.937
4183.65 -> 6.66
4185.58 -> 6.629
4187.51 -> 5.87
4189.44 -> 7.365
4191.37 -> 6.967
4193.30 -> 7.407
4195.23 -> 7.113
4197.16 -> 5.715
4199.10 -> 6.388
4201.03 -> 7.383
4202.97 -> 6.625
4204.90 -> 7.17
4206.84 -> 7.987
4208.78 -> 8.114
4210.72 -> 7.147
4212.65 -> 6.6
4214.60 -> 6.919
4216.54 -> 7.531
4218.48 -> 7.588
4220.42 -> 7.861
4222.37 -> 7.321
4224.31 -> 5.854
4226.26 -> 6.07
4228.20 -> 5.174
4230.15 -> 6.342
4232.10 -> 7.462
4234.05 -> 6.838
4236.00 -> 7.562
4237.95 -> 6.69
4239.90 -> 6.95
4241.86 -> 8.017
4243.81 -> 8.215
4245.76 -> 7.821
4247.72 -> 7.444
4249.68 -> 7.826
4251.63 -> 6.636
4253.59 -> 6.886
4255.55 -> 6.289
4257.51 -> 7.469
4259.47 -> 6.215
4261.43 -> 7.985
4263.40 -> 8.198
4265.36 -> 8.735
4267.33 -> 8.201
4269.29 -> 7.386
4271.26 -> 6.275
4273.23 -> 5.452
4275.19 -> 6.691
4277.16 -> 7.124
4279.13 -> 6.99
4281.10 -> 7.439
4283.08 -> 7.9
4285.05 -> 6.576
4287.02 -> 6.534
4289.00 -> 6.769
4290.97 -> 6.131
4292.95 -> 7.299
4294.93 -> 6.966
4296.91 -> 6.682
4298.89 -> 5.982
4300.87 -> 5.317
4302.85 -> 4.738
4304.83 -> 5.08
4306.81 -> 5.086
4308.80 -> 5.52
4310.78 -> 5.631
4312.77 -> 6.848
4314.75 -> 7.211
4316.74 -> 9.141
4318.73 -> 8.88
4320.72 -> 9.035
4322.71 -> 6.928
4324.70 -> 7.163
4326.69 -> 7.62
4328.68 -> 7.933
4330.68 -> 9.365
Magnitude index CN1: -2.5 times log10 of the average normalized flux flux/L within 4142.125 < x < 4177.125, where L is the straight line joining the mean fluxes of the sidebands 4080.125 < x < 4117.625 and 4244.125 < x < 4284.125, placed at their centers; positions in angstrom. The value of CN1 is 0.104 mag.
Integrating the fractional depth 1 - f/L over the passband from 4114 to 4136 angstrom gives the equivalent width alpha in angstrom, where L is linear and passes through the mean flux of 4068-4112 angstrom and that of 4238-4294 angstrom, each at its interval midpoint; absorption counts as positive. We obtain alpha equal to 1.0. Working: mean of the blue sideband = 6.97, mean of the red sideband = 7.18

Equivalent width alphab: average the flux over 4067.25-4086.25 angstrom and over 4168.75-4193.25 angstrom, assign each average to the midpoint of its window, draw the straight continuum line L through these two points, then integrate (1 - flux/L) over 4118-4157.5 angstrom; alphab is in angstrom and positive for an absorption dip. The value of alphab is 2.0 angstrom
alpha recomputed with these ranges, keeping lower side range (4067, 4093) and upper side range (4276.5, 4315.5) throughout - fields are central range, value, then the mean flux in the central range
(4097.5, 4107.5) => 1.6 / 6.01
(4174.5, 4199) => 0.3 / 6.75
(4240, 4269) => -4.4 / 7.54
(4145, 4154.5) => 1.1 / 6.2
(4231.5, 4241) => -0.7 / 7.09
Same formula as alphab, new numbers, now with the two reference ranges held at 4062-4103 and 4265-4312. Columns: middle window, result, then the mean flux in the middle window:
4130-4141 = 0.1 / 6.74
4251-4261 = -0.3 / 6.77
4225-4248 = -1.5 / 7.02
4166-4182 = -0.2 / 6.82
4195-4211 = -1.0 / 7.06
